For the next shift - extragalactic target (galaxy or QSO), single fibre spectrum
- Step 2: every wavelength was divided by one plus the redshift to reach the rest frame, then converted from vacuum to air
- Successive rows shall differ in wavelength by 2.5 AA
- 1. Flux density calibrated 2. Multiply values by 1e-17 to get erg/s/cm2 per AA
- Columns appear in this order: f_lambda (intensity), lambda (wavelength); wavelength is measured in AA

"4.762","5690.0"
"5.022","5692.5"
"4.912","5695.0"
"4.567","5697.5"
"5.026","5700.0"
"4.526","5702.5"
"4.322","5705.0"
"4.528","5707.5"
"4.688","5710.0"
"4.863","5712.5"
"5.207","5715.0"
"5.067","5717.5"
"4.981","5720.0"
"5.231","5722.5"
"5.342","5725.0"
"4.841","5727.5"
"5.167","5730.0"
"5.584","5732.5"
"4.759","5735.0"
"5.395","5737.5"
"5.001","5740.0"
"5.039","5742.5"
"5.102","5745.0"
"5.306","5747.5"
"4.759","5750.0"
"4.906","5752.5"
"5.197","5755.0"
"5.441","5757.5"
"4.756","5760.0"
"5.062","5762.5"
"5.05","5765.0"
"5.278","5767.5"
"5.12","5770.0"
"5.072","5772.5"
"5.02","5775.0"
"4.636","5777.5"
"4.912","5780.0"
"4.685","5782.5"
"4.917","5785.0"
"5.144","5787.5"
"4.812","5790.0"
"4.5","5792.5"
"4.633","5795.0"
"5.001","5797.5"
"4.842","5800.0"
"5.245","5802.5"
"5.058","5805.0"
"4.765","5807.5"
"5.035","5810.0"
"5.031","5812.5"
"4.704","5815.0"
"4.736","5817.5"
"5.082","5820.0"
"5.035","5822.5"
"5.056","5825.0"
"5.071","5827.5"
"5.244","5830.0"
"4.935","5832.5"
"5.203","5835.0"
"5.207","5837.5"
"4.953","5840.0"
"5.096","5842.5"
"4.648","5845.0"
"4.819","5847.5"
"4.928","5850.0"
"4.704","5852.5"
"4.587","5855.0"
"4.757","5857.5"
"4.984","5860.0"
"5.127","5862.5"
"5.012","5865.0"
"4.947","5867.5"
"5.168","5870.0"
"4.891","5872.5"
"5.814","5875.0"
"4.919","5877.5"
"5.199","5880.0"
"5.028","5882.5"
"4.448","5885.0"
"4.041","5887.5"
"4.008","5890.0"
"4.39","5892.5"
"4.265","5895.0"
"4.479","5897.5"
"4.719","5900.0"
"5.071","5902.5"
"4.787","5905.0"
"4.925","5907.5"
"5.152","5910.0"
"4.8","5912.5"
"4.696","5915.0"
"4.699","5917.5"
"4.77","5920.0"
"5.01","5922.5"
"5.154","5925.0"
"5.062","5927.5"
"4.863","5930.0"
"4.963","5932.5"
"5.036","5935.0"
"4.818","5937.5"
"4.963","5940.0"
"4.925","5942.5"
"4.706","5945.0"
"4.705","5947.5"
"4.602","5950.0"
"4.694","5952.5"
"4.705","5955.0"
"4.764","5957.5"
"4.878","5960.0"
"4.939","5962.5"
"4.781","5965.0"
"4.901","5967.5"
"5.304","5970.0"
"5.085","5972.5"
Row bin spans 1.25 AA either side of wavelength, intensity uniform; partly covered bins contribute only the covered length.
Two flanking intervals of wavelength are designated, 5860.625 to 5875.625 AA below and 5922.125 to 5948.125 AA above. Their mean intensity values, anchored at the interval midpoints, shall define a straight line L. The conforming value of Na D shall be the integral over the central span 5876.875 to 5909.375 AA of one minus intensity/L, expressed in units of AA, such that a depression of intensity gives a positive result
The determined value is 2.64 AA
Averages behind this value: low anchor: 5.13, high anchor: 4.93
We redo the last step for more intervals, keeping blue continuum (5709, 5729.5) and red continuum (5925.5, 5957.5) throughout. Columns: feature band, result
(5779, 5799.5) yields 0.6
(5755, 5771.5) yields -0.4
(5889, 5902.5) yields 1.2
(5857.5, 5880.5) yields -0.9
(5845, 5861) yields 0.4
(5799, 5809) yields 0.0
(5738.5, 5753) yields -0.1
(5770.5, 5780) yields 0.1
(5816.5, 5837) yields -0.5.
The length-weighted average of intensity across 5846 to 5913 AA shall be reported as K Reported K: 4.81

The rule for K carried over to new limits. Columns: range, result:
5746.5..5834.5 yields 4.97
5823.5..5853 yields 5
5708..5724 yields 4.99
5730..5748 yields 5.16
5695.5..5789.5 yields 4.98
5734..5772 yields 5.08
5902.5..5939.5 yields 4.92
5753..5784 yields 5.02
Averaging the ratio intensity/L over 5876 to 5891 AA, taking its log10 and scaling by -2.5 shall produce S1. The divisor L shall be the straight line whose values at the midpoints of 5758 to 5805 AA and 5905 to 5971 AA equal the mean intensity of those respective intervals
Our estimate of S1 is 0.059 mag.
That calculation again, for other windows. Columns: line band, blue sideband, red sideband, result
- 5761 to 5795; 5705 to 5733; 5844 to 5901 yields 0.00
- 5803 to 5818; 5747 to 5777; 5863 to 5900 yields 0.01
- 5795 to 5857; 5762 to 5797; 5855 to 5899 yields -0.02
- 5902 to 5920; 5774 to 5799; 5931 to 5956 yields -0.01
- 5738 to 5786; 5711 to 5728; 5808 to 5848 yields 0.01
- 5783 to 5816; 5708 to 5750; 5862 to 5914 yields 0.01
